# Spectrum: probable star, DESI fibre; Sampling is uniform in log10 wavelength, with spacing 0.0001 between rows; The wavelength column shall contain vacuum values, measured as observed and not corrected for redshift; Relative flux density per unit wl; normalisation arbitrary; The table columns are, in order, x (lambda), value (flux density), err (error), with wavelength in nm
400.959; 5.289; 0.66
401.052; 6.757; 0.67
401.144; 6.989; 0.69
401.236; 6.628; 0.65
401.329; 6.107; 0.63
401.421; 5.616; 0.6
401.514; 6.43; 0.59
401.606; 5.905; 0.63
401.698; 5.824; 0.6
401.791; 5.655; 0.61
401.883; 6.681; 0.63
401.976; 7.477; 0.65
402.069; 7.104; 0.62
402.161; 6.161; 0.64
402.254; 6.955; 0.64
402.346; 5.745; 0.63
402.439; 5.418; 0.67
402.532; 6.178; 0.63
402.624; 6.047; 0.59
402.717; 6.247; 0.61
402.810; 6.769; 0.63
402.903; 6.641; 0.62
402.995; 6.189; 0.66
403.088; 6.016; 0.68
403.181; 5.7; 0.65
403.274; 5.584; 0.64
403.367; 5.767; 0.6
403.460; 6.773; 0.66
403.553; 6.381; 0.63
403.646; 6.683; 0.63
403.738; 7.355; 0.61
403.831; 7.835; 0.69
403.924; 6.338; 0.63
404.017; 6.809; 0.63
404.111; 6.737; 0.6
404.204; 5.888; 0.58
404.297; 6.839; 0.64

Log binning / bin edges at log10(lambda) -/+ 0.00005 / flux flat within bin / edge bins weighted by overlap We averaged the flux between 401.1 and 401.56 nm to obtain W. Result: 6.35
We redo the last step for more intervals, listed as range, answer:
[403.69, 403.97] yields 7.2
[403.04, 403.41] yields 5.76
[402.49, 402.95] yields 6.39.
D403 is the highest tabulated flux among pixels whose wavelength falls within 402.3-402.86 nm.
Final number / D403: 6.769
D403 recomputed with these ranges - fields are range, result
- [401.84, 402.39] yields 7.477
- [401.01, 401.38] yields 6.989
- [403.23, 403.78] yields 7.355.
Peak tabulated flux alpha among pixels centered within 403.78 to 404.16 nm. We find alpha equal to 7.835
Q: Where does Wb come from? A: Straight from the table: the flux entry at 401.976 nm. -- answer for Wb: 7.477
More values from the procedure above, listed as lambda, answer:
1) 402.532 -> 6.178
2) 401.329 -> 6.107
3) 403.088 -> 6.016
